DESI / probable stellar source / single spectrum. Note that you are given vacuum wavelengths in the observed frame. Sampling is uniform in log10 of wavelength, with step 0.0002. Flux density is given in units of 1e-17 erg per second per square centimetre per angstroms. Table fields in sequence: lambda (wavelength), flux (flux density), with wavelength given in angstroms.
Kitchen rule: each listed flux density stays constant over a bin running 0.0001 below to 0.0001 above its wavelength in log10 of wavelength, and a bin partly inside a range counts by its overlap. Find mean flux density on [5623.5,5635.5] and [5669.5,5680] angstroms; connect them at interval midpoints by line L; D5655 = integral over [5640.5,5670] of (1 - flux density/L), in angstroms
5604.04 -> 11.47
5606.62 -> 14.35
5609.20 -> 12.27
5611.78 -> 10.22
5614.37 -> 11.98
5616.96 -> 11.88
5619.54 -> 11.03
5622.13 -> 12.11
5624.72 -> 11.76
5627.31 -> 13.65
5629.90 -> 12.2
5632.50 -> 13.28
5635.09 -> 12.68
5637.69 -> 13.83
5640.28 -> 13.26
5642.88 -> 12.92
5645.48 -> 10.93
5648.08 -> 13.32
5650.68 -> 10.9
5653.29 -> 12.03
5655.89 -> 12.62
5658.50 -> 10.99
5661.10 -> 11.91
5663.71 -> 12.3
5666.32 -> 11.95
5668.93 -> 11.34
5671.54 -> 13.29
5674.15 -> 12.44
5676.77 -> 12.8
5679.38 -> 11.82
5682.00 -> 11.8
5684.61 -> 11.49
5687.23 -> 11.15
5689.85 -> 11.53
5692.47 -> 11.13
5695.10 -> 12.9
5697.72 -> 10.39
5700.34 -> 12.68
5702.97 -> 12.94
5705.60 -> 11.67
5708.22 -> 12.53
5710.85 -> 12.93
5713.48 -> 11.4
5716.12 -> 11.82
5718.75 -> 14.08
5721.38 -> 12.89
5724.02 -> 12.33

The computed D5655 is 1.51 angstroms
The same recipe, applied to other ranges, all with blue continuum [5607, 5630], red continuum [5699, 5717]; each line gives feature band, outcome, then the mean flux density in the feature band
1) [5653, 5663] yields 0.2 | 11.9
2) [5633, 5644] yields -1.0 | 13.2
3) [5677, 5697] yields 0.8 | 11.7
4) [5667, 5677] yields -0.2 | 12.4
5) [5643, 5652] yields 0.2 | 11.9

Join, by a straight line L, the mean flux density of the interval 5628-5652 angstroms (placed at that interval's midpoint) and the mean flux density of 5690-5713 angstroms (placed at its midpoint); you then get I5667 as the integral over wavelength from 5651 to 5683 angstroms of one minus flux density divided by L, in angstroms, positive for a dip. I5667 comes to 0.8 angstroms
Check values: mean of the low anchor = 12.6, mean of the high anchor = 12.1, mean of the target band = 12.1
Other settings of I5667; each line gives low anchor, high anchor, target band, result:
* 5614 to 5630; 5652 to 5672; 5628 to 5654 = -1.13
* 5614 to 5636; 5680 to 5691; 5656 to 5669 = -0.01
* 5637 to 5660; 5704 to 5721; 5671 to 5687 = 0.26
